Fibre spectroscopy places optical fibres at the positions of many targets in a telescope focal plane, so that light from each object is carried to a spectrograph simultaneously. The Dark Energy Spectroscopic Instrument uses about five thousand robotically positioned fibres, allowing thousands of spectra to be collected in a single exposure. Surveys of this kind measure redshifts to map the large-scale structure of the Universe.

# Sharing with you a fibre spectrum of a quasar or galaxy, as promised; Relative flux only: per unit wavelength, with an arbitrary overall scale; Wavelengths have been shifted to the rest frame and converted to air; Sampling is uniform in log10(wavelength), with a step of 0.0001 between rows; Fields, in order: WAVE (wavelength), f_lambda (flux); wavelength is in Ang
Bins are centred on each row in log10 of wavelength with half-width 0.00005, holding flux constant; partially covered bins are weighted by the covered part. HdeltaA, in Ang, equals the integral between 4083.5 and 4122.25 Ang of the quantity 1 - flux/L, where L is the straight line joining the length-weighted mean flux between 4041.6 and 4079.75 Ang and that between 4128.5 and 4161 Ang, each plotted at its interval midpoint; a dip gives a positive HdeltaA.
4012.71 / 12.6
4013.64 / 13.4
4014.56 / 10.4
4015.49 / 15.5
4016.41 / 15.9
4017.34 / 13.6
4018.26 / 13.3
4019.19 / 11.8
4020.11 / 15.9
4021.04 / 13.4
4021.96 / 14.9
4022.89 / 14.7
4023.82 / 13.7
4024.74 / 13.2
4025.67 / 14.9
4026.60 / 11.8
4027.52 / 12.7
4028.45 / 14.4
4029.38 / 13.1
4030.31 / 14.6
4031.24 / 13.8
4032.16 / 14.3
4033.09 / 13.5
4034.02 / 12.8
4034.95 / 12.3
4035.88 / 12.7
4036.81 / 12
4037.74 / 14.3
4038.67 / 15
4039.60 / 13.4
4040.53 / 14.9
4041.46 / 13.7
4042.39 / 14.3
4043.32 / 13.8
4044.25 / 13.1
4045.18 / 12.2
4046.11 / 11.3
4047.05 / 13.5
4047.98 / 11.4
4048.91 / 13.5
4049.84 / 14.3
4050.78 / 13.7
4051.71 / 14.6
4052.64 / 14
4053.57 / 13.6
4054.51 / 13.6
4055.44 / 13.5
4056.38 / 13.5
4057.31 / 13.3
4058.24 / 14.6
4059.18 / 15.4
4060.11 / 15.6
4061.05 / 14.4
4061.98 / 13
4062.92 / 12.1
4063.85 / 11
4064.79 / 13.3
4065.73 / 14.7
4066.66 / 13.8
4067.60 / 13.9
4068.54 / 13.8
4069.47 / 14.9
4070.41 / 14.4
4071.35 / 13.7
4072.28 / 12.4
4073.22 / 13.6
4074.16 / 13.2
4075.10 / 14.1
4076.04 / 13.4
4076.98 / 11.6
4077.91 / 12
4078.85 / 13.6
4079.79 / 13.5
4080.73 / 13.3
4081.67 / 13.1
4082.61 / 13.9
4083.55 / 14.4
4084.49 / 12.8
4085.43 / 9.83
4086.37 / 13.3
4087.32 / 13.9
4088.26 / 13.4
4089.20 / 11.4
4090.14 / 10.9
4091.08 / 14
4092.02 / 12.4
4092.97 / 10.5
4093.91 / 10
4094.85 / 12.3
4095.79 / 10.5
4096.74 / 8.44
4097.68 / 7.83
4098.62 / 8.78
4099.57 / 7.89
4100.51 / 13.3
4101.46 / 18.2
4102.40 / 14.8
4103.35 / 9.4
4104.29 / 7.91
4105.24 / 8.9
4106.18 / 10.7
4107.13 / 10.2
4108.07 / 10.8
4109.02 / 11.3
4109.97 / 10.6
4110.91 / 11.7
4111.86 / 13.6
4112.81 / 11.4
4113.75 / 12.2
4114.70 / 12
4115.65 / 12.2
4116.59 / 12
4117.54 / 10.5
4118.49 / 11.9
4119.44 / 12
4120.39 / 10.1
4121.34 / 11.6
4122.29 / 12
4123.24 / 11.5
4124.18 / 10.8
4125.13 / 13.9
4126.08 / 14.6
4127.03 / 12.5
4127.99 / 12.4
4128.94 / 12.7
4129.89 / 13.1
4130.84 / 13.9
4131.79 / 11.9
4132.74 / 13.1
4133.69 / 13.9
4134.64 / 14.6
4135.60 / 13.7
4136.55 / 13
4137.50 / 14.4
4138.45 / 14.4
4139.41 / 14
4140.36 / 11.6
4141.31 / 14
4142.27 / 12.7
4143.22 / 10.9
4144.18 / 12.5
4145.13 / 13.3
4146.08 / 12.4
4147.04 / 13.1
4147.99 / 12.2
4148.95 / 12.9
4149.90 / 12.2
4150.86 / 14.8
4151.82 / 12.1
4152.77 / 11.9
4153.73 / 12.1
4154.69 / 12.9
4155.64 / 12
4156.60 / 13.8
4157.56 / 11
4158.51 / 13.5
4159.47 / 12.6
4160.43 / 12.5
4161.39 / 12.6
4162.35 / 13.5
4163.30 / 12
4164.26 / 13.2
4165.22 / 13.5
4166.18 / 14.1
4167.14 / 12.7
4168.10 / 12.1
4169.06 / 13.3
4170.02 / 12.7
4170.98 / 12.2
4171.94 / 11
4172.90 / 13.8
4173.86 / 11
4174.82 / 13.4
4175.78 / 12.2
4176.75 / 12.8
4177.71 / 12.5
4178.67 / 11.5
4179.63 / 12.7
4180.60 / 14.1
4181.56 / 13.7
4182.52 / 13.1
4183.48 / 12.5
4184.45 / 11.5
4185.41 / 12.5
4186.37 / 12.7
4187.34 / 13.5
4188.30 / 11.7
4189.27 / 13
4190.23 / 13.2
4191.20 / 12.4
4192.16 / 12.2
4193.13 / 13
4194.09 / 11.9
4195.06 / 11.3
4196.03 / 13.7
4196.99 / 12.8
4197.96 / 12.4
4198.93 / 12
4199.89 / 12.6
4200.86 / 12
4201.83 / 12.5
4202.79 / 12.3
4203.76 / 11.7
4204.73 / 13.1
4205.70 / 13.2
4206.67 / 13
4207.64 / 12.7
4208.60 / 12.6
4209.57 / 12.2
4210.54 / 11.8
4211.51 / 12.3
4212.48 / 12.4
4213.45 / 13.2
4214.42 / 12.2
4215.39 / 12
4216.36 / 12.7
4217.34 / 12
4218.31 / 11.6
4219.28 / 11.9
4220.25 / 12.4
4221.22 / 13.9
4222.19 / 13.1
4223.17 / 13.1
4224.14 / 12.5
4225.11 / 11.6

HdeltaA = 5.2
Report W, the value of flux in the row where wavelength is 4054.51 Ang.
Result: 13.6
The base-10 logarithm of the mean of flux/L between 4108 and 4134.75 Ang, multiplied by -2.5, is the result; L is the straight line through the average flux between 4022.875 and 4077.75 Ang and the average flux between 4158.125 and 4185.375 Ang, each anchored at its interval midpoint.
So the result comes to 0.071 mag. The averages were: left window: 13.5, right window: 12.7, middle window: 12.2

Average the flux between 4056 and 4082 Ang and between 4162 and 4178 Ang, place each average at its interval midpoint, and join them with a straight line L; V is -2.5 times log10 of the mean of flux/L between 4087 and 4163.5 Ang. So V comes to 0.078 mag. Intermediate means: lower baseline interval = 13.5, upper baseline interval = 12.7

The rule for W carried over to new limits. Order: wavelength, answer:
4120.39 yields 10.1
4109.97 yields 10.6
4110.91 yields 11.7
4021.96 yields 14.9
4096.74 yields 8.44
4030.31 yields 14.6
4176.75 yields 12.8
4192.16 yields 12.2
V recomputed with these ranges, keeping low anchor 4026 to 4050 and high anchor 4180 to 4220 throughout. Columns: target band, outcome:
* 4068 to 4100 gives 0.071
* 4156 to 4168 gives -0.015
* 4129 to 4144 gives -0.034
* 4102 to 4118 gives 0.162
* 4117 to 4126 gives 0.105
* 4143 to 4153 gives 0.012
